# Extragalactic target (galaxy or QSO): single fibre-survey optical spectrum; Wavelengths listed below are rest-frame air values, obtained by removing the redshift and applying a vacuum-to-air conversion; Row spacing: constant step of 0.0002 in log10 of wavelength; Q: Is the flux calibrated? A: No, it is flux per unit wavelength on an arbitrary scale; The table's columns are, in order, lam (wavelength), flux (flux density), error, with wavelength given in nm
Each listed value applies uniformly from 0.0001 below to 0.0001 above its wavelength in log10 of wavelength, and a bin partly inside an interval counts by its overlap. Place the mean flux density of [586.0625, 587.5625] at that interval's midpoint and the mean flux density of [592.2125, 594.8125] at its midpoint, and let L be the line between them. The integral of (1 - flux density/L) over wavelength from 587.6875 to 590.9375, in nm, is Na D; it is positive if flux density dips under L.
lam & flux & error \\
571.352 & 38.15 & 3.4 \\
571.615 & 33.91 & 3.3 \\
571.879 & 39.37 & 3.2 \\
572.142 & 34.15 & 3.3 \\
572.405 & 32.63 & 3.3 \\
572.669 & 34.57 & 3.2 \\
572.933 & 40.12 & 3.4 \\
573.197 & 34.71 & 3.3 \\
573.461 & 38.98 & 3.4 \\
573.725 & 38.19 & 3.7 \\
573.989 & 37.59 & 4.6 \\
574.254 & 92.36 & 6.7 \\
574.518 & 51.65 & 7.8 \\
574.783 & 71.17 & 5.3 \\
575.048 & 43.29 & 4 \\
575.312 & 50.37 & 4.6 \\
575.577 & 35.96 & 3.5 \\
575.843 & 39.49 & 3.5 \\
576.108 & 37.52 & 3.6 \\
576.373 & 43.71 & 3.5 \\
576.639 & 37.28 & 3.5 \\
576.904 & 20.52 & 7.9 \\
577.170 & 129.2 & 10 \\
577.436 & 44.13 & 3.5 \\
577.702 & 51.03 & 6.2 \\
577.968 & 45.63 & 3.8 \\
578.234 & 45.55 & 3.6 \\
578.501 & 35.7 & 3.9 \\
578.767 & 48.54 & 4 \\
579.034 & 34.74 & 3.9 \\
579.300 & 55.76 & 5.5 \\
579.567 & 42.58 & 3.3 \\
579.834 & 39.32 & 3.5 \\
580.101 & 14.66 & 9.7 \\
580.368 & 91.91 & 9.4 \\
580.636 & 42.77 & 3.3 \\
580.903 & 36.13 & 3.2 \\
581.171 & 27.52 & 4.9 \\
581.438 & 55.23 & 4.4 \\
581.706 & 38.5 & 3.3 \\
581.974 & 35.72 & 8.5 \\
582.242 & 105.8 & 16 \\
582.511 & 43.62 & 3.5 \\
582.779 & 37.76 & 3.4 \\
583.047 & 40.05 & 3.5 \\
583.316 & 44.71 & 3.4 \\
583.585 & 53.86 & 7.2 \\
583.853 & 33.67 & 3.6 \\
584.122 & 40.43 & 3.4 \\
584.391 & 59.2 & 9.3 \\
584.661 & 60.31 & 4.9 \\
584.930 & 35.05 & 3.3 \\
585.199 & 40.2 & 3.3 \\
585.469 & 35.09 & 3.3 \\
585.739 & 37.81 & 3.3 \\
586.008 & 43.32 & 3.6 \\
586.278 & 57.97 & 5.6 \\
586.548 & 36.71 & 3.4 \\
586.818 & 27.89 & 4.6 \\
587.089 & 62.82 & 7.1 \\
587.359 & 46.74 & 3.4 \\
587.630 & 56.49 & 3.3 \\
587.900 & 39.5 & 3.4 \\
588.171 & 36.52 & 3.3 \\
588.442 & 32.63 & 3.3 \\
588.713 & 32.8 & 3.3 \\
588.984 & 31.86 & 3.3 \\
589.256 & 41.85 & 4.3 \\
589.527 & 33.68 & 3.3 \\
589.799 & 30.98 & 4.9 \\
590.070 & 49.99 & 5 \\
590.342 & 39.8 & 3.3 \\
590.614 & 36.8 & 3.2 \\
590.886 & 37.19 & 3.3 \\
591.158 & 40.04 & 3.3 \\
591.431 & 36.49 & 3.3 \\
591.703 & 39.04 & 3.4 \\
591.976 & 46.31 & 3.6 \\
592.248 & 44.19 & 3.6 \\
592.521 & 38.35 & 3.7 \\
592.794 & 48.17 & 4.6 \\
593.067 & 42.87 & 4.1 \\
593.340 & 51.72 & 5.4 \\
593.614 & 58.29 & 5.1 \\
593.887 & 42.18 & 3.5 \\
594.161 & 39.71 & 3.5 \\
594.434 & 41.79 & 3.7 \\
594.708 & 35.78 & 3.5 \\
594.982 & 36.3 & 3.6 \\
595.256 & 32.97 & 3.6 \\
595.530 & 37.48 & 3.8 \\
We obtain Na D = 0.60 nm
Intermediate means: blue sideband 46.7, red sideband 44.4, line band 37.4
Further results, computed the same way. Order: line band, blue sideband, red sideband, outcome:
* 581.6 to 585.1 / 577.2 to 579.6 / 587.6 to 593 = -0.28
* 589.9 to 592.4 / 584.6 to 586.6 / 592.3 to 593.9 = 0.28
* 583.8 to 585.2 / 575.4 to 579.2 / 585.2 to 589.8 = -0.12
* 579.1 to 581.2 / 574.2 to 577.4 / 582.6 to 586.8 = 0.17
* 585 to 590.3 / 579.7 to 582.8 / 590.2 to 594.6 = 0.49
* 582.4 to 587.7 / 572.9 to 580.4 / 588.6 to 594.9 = -0.09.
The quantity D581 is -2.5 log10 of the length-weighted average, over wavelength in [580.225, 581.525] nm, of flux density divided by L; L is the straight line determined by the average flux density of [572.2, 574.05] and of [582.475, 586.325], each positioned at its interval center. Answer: -0.21 mag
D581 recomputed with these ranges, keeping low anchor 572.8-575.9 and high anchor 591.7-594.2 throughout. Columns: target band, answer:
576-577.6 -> -0.10 mag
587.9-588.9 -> 0.31 mag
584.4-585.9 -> 0.08 mag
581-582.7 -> -0.07 mag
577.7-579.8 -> 0.07 mag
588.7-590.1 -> 0.26 mag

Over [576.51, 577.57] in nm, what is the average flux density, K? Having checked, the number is 57.9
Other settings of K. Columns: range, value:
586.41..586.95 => 32.5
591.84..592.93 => 44.3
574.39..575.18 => 55.4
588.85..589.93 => 34.6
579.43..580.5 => 47.1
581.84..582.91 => 55.8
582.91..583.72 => 46.2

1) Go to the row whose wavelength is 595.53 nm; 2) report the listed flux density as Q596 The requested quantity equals 37.48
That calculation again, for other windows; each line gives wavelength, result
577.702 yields 51.03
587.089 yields 62.82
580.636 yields 42.77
